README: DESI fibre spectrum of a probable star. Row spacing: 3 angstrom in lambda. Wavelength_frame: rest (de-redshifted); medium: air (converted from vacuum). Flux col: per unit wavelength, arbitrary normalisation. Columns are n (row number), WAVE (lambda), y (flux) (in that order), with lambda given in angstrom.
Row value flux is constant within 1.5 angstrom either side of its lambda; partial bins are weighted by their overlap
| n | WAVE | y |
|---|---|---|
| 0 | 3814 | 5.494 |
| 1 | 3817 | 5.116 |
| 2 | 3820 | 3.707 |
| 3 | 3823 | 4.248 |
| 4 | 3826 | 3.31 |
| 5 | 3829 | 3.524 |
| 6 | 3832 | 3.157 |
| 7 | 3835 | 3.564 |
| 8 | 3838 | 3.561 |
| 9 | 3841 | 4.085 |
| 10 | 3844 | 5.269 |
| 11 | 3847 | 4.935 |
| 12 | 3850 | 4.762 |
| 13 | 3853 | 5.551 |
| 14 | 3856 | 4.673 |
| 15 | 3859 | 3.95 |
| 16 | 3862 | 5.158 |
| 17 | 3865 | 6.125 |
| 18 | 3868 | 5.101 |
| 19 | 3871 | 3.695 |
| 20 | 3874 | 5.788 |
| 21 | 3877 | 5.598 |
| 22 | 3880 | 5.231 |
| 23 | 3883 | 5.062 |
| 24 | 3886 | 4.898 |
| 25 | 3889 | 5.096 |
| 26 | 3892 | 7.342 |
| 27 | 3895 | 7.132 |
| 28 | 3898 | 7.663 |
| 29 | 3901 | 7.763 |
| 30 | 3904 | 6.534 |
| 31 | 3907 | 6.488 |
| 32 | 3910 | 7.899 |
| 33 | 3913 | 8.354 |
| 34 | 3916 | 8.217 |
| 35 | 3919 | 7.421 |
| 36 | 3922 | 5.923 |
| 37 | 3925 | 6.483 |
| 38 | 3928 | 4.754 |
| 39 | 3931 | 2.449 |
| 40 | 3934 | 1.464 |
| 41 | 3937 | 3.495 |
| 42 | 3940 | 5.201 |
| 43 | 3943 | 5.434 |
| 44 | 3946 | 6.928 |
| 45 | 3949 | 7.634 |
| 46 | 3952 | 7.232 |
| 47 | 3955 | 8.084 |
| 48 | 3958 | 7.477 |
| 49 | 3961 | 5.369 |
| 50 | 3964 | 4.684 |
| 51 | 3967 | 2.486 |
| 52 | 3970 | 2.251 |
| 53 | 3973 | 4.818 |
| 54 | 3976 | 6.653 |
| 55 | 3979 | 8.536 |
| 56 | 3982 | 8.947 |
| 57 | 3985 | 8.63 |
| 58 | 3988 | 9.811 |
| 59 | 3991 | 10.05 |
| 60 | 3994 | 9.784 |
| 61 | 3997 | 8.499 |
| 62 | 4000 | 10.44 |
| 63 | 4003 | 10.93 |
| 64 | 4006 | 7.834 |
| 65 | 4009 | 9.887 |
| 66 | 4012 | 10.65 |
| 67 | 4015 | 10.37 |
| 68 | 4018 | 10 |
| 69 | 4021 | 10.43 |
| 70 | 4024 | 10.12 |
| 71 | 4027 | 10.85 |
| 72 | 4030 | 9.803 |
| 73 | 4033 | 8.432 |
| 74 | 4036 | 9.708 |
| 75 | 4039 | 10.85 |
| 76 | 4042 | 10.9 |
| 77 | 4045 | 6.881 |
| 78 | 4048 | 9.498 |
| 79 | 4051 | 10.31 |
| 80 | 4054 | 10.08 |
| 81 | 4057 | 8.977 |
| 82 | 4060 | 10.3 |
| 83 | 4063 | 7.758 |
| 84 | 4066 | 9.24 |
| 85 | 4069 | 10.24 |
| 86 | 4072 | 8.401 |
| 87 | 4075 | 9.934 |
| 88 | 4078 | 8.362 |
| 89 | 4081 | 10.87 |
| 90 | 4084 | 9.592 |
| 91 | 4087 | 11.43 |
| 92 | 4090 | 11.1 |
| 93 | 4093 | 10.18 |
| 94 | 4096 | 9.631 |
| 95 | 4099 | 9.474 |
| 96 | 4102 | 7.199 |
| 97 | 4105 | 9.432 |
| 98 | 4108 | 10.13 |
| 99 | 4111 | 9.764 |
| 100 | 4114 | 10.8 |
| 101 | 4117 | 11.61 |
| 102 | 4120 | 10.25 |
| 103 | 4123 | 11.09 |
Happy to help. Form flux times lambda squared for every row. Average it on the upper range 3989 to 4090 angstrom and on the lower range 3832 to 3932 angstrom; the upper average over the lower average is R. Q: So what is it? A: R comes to 1.87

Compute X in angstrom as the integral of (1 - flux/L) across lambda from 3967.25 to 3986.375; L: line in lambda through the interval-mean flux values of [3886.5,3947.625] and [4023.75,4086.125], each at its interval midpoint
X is 3.2 angstrom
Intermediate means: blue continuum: 6.09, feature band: 6.35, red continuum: 9.58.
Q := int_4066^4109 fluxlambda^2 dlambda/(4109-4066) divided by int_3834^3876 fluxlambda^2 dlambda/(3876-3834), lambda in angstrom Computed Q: 2.29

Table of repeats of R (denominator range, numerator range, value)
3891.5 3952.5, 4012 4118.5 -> 1.69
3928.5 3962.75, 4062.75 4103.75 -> 1.86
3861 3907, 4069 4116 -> 1.84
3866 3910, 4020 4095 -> 1.76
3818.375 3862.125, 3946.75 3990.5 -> 1.70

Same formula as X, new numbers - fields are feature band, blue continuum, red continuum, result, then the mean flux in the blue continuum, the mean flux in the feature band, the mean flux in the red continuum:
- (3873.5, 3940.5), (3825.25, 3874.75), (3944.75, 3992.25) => -4.6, 4.48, 5.94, 6.83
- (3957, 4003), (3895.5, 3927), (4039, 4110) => 5.2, 7.23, 7.35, 9.59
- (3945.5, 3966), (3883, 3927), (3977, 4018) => 4.1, 6.85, 6.66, 9.55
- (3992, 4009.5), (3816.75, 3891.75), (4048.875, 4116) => -3.7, 4.64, 9.56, 9.7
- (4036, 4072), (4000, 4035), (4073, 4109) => 1.3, 9.96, 9.51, 9.75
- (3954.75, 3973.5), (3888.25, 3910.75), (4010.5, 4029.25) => 8.4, 7.02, 4.83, 10.4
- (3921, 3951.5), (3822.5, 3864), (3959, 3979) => -2.5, 4.29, 5.03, 4.77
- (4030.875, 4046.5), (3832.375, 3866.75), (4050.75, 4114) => -1.2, 4.65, 9.37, 9.65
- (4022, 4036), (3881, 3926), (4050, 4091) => -1.3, 6.8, 9.81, 9.73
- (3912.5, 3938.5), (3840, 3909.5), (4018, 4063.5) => 5.7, 5.61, 5.28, 9.71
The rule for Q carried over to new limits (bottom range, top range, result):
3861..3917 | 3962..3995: 1.15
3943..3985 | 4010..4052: 1.63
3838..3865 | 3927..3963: 1.19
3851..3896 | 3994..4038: 1.99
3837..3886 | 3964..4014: 1.75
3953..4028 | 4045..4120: 1.23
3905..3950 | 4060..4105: 1.76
